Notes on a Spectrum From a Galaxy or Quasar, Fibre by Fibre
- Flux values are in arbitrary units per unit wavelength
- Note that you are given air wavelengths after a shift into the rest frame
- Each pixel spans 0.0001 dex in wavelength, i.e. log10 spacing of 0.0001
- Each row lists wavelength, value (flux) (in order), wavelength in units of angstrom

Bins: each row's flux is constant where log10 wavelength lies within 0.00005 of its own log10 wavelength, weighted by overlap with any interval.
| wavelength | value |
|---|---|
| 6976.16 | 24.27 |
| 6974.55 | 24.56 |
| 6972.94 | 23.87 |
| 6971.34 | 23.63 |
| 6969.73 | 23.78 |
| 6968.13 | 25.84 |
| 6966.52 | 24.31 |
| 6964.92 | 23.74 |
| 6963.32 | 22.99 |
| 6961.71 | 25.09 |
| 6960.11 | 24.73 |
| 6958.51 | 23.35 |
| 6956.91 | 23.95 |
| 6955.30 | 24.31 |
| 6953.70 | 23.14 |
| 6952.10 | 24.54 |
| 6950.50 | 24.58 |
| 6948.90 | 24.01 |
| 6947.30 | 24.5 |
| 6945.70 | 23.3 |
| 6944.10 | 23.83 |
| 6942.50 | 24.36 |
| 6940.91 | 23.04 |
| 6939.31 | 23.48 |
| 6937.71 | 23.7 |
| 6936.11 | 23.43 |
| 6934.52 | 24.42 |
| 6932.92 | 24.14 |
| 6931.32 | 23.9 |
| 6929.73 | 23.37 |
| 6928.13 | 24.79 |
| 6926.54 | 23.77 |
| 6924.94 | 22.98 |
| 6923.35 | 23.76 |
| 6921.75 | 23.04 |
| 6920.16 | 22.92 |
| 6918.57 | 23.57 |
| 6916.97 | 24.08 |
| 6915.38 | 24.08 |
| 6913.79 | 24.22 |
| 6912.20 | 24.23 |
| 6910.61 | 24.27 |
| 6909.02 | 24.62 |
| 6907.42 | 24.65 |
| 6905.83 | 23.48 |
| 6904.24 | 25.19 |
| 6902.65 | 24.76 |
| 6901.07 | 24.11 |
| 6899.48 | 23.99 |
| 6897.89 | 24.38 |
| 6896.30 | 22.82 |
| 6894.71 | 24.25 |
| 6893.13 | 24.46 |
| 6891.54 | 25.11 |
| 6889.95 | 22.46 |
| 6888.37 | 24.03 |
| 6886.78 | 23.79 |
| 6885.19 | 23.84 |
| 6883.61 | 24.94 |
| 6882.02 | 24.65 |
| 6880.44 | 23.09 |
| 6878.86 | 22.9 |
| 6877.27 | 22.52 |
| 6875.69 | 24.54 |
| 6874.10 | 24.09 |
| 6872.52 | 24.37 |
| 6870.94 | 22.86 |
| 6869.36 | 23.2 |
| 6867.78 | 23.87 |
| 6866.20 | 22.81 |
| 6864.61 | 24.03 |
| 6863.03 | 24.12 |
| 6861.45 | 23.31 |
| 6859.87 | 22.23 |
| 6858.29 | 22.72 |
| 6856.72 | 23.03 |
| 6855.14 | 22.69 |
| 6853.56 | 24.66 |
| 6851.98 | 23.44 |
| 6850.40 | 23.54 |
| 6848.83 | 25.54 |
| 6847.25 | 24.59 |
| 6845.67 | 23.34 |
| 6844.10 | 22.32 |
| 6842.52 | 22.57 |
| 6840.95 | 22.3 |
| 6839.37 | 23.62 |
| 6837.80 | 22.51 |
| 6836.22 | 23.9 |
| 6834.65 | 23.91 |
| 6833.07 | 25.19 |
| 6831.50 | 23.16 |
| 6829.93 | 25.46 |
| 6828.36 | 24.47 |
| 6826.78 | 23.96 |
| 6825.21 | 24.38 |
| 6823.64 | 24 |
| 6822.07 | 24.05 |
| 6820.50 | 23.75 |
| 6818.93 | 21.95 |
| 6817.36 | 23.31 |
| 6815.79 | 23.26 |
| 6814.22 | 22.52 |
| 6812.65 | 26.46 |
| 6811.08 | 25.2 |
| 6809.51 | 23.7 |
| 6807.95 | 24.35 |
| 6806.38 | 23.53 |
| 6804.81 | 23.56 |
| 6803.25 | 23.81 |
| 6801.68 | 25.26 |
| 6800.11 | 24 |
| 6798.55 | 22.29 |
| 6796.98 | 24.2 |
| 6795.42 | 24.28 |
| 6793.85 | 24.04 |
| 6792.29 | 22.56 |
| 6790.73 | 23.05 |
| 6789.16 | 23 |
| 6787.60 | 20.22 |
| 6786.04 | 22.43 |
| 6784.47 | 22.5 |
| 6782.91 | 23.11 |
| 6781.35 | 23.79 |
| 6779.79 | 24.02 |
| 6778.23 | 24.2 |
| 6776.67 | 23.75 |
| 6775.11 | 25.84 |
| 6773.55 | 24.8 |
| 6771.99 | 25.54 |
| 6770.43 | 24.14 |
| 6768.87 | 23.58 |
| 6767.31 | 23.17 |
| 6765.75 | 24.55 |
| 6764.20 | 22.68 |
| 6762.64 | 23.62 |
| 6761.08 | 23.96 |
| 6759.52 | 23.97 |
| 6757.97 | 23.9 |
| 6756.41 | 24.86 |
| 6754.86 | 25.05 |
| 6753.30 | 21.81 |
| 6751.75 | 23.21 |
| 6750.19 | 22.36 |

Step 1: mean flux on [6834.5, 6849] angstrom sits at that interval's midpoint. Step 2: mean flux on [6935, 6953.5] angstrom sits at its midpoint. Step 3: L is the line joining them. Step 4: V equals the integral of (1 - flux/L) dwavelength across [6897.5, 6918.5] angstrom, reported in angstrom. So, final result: -0.5 angstrom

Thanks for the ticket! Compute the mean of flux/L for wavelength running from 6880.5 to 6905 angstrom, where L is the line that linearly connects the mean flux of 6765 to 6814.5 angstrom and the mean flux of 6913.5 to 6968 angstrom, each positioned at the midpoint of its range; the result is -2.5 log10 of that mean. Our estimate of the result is -0.01 mag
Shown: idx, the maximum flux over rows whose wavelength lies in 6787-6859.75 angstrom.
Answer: 26.46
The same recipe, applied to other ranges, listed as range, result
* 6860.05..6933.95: 25.19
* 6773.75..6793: 25.84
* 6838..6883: 25.54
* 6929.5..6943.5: 24.42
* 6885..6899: 25.11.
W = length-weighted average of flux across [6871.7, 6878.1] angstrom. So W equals 23.9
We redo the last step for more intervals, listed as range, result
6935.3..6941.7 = 23.4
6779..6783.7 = 23.7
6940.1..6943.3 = 23.7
